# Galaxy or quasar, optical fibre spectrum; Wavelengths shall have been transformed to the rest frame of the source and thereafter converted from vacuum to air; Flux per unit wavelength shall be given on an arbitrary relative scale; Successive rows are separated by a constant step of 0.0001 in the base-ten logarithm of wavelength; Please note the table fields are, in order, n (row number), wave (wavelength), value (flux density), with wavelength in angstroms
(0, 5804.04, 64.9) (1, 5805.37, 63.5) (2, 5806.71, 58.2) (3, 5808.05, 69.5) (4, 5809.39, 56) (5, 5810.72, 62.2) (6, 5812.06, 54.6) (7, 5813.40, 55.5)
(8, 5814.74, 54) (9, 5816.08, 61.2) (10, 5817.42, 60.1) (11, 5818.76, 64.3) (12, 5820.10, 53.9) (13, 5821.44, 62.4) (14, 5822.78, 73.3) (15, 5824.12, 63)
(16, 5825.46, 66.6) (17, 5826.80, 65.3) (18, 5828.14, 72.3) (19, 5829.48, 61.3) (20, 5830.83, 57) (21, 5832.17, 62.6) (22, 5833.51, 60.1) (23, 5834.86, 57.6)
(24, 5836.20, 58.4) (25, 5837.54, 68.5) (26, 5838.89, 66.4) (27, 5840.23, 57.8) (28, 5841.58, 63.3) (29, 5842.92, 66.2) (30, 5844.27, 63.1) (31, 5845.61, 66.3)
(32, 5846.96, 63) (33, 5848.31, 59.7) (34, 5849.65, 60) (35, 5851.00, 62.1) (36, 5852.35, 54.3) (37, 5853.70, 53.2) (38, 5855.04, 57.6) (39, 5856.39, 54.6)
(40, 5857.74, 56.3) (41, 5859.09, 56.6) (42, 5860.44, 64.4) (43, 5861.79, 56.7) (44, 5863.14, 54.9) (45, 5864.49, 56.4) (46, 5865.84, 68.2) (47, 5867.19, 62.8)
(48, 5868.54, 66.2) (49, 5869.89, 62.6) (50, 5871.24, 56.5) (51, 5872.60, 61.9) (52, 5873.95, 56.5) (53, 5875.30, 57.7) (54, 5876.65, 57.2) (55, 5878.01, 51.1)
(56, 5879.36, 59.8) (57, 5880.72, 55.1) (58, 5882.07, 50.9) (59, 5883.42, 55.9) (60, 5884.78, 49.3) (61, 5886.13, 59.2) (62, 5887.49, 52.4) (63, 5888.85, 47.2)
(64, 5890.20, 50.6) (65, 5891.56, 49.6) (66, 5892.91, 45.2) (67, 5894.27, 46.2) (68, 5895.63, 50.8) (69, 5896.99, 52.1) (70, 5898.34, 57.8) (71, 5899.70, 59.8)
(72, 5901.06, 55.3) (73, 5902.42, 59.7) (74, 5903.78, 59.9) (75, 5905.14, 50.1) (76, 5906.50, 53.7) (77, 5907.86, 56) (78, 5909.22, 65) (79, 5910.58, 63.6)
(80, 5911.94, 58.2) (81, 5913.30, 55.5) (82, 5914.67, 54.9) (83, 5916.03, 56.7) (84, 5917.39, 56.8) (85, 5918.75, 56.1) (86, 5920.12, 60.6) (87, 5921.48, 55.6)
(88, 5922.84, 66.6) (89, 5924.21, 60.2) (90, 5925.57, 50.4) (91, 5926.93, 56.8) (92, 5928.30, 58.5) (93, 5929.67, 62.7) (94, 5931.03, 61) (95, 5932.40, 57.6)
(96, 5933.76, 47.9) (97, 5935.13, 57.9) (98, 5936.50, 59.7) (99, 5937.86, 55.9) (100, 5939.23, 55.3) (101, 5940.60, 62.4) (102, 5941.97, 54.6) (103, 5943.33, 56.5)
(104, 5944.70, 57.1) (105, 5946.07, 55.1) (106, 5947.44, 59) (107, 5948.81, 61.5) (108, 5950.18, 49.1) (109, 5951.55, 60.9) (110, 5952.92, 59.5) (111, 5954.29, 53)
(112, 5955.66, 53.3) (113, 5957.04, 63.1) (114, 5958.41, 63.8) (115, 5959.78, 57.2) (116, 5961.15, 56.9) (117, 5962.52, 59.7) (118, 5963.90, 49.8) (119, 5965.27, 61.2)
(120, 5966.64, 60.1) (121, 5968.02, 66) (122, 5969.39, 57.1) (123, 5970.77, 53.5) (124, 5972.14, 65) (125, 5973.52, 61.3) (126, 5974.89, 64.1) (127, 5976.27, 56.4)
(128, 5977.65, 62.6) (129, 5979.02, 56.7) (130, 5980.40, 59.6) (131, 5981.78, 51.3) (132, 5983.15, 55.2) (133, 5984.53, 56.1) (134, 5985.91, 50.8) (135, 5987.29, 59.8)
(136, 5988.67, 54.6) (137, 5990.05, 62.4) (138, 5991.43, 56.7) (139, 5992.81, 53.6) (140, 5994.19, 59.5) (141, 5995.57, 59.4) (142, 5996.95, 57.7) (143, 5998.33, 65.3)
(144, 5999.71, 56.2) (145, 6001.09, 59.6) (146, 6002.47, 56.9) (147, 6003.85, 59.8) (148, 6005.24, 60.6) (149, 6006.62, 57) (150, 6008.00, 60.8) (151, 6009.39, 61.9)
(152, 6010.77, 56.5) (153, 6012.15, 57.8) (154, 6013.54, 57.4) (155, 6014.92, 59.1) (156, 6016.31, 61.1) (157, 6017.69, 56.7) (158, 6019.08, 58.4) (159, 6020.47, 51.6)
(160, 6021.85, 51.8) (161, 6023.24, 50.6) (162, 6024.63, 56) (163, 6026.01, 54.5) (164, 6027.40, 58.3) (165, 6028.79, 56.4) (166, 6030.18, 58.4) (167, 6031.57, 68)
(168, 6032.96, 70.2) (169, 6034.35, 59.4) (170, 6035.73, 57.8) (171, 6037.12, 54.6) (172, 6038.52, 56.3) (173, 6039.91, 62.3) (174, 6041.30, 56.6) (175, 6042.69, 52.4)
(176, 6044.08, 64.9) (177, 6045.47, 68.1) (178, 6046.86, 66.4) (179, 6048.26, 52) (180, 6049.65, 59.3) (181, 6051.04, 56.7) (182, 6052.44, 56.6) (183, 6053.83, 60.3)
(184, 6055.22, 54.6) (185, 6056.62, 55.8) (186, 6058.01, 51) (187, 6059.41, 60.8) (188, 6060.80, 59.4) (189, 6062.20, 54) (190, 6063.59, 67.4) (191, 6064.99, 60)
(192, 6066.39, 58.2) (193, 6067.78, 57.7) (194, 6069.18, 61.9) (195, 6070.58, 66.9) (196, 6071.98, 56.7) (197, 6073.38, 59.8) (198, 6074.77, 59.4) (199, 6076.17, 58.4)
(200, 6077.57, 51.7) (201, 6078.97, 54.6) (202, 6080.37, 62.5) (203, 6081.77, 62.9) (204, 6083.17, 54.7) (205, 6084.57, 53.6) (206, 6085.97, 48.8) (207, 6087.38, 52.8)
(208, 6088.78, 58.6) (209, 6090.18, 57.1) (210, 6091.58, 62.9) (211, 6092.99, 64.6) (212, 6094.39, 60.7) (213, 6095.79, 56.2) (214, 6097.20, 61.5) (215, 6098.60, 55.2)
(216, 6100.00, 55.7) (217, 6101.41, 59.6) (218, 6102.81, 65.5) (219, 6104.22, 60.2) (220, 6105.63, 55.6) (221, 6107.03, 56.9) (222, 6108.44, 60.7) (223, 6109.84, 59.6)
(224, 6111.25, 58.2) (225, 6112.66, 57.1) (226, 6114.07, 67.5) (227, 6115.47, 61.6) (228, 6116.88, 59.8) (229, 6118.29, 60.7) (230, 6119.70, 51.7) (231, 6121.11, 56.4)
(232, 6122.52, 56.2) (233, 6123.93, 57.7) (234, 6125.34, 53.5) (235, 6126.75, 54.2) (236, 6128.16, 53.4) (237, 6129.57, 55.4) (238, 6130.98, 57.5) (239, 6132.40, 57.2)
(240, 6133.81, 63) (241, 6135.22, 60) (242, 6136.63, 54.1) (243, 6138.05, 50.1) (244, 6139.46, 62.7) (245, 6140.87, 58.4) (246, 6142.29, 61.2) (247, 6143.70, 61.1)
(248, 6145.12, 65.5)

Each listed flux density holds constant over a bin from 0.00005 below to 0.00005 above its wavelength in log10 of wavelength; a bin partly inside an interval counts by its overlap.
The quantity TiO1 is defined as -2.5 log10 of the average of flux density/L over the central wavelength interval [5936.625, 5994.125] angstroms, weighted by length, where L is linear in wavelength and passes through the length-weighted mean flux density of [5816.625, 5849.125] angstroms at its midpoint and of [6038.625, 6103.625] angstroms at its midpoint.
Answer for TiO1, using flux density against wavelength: 0.05 mag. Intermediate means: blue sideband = 63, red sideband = 58.6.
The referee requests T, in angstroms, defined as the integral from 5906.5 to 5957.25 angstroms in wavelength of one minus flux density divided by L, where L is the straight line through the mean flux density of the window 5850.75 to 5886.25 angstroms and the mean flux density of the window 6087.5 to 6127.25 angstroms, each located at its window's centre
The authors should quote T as 0.29 angstroms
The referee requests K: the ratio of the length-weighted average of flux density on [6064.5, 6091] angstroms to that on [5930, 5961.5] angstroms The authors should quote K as 1.01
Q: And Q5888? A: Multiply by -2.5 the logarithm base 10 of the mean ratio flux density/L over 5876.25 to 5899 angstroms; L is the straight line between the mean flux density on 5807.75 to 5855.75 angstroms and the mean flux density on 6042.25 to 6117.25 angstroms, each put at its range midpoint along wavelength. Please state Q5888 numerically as 0.164 mag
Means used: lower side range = 61.4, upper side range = 58.8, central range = 52.3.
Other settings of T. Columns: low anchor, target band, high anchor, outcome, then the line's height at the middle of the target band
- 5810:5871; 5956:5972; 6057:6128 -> 0.18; 59.7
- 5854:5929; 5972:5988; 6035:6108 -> -0.15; 57.5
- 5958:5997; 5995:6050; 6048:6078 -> -0.44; 58.2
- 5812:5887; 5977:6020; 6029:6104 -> 0.84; 59.2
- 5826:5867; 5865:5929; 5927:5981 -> 3.41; 59.6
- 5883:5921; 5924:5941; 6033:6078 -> -0.47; 55.7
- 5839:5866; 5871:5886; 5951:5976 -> 0.97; 59.6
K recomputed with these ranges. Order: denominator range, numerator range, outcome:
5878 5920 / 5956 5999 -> 1.07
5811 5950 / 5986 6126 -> 1.00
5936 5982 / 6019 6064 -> 1.00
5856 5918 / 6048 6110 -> 1.04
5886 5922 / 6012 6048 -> 1.06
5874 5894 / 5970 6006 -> 1.10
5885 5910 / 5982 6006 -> 1.07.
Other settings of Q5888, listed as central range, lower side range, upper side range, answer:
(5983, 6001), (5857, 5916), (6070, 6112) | -0.005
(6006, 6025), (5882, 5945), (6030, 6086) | 0.021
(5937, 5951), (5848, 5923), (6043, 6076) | 0.015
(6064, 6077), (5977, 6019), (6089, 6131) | -0.030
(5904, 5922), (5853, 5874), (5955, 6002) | 0.030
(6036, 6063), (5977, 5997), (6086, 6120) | 0.001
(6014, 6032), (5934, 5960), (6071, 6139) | 0.015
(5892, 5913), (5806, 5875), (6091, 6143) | 0.090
